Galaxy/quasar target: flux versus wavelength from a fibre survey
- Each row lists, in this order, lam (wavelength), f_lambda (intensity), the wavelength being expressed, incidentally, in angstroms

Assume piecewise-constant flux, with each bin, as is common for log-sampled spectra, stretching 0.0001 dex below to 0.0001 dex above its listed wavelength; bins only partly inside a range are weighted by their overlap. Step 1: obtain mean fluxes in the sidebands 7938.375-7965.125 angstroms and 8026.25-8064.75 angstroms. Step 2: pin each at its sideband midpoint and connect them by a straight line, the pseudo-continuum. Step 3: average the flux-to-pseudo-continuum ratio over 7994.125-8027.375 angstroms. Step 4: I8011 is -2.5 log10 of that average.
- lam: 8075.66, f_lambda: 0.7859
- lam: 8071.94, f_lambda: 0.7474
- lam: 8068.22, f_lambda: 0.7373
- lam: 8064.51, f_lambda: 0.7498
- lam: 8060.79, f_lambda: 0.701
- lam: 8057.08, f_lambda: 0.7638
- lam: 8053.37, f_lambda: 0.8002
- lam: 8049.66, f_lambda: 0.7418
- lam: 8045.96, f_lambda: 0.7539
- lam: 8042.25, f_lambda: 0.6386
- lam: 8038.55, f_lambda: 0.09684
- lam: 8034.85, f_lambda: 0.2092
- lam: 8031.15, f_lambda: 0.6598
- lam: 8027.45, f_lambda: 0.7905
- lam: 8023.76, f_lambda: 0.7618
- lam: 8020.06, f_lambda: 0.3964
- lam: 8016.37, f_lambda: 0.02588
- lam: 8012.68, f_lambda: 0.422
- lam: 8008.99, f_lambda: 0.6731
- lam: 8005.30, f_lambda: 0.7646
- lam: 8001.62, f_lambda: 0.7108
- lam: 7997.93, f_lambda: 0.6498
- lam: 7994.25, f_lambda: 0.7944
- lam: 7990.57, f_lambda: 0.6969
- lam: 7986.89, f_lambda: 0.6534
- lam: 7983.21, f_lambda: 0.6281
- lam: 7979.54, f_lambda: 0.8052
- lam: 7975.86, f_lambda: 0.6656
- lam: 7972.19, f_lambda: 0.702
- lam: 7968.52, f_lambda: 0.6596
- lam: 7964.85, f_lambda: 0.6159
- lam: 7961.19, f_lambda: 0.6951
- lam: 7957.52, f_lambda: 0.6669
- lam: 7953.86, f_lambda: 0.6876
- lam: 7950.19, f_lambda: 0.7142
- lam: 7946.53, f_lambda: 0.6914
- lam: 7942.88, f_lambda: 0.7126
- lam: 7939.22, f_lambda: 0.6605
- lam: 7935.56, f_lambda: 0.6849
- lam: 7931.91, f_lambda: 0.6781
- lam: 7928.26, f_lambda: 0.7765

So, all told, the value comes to 0.119 mag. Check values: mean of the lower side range 0.685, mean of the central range 0.578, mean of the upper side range 0.62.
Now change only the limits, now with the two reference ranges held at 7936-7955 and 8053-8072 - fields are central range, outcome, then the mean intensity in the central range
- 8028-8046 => 0.493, 0.466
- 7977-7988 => 0.020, 0.696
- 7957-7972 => 0.060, 0.663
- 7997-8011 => 0.030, 0.699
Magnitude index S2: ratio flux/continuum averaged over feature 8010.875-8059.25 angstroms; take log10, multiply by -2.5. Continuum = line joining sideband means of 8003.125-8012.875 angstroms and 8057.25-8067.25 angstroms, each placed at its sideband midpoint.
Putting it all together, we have 0.271 mag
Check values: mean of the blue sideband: 0.657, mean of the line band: 0.545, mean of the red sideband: 0.733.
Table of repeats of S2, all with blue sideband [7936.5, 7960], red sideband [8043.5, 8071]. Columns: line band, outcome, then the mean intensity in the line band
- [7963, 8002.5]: 0.03 mag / 0.689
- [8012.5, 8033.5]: 0.39 mag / 0.509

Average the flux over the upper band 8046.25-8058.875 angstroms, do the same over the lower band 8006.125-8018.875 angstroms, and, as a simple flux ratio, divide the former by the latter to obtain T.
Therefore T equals 1.89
